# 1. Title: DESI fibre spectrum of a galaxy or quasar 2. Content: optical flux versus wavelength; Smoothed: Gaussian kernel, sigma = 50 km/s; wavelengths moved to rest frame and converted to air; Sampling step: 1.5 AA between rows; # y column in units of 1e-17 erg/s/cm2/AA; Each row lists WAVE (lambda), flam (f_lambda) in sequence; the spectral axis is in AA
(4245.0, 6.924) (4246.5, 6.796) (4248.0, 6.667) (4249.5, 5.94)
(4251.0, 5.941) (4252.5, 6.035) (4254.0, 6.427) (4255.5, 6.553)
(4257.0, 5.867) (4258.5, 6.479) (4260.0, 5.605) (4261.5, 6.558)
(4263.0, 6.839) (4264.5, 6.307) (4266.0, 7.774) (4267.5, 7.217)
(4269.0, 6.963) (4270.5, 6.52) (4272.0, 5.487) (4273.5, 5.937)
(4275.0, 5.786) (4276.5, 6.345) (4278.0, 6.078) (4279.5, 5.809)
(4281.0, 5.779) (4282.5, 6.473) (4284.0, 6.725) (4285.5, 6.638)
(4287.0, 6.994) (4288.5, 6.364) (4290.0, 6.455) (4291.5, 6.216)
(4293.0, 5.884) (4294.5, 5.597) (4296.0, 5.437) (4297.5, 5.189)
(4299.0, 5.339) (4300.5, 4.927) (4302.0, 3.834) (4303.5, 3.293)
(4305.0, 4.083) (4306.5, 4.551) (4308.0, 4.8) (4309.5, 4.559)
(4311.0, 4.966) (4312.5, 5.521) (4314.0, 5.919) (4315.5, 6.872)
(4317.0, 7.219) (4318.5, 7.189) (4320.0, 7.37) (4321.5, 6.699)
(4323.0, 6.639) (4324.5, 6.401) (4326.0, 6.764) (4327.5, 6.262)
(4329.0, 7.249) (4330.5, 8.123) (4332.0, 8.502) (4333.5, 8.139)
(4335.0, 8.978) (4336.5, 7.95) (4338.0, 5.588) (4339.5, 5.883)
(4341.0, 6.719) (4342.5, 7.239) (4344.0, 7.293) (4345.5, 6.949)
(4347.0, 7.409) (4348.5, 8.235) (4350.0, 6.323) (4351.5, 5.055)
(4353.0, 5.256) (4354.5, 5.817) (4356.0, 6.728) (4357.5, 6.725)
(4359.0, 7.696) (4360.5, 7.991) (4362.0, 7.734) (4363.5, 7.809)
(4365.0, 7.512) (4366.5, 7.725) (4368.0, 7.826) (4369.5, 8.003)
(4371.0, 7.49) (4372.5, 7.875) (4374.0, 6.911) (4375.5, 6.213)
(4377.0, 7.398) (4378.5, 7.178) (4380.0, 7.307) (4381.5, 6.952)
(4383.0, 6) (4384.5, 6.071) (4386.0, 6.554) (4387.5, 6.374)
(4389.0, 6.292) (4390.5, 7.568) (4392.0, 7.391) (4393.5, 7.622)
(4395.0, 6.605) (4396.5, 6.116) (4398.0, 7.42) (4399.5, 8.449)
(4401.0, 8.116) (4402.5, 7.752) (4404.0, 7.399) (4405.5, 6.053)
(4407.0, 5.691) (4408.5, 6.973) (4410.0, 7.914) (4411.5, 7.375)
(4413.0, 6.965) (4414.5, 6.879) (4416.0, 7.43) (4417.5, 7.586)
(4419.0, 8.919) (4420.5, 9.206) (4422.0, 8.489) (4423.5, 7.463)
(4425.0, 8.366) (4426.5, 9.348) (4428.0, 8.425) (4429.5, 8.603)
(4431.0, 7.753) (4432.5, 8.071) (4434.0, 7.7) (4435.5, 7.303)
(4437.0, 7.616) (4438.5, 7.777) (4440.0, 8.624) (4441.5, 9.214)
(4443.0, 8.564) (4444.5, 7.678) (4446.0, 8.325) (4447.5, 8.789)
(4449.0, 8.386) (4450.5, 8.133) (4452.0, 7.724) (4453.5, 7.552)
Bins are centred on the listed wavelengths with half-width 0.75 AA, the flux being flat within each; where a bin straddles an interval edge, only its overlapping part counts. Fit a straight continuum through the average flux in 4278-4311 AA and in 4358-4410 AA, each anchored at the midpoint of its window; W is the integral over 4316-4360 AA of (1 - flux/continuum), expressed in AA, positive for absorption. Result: -4.85 AA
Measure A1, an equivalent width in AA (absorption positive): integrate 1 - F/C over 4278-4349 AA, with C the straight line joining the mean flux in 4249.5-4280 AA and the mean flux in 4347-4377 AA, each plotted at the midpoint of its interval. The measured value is 4.4 AA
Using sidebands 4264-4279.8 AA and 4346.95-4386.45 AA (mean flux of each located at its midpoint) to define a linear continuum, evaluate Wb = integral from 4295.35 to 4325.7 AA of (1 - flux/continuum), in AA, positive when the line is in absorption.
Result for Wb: 5.0 AA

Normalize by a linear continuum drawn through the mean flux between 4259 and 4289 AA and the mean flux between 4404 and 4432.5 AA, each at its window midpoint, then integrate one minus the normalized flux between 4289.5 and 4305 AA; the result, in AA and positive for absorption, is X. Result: 3.5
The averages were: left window 6.41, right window 7.75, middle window 5.14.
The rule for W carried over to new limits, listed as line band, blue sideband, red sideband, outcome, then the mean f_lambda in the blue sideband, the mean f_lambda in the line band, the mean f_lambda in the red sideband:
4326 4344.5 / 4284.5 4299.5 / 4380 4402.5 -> -2.4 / 6.03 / 7.3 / 7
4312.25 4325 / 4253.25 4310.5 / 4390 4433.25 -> -0.6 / 5.88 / 6.7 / 7.65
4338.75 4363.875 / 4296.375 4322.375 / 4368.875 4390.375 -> -2.1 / 5.44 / 6.86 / 6.91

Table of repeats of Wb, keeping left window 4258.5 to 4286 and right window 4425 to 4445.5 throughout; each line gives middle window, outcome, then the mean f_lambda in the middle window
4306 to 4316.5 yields 2.2 AA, 5.38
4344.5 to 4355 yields 1.1 AA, 6.47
